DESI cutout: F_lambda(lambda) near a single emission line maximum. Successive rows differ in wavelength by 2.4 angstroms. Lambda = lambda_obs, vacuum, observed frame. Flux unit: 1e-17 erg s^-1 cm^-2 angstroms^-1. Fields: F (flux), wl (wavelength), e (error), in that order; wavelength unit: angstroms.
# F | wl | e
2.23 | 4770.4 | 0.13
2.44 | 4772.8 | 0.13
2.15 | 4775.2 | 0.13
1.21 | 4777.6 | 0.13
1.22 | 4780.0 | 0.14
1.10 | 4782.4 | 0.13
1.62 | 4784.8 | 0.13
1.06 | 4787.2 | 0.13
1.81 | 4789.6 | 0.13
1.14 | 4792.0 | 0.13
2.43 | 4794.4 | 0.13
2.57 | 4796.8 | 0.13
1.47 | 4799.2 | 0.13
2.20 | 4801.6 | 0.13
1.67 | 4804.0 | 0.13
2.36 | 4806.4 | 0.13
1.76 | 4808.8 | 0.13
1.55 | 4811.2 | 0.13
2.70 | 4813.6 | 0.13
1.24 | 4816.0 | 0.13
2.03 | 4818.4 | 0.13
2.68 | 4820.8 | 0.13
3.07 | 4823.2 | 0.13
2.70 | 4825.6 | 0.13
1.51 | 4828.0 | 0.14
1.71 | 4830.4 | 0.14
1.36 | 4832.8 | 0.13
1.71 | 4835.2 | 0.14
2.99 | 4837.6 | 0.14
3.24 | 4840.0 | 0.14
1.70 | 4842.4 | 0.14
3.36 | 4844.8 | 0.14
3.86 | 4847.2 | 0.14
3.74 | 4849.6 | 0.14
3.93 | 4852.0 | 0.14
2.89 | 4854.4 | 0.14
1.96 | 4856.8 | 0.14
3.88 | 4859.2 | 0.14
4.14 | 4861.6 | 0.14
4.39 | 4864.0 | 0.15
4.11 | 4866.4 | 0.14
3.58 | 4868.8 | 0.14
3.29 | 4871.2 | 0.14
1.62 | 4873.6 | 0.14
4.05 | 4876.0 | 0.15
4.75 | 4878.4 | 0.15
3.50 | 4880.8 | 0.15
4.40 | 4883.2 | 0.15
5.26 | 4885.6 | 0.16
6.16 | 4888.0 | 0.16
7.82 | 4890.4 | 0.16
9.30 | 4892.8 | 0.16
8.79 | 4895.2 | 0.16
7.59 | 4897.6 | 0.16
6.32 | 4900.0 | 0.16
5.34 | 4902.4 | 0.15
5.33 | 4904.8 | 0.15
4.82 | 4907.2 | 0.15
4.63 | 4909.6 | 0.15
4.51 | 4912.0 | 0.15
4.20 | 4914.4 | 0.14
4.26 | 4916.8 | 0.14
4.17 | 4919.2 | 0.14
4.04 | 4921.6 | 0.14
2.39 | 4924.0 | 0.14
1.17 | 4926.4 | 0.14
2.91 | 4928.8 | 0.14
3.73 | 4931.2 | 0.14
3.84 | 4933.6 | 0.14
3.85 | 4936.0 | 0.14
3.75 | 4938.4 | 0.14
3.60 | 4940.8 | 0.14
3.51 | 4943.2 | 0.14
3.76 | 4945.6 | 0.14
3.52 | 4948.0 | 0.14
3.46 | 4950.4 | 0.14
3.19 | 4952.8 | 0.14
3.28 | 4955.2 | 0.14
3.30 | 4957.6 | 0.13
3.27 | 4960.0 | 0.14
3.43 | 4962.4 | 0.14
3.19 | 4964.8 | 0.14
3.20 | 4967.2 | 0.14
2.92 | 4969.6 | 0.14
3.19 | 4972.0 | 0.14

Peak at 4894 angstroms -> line Lyman alpha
